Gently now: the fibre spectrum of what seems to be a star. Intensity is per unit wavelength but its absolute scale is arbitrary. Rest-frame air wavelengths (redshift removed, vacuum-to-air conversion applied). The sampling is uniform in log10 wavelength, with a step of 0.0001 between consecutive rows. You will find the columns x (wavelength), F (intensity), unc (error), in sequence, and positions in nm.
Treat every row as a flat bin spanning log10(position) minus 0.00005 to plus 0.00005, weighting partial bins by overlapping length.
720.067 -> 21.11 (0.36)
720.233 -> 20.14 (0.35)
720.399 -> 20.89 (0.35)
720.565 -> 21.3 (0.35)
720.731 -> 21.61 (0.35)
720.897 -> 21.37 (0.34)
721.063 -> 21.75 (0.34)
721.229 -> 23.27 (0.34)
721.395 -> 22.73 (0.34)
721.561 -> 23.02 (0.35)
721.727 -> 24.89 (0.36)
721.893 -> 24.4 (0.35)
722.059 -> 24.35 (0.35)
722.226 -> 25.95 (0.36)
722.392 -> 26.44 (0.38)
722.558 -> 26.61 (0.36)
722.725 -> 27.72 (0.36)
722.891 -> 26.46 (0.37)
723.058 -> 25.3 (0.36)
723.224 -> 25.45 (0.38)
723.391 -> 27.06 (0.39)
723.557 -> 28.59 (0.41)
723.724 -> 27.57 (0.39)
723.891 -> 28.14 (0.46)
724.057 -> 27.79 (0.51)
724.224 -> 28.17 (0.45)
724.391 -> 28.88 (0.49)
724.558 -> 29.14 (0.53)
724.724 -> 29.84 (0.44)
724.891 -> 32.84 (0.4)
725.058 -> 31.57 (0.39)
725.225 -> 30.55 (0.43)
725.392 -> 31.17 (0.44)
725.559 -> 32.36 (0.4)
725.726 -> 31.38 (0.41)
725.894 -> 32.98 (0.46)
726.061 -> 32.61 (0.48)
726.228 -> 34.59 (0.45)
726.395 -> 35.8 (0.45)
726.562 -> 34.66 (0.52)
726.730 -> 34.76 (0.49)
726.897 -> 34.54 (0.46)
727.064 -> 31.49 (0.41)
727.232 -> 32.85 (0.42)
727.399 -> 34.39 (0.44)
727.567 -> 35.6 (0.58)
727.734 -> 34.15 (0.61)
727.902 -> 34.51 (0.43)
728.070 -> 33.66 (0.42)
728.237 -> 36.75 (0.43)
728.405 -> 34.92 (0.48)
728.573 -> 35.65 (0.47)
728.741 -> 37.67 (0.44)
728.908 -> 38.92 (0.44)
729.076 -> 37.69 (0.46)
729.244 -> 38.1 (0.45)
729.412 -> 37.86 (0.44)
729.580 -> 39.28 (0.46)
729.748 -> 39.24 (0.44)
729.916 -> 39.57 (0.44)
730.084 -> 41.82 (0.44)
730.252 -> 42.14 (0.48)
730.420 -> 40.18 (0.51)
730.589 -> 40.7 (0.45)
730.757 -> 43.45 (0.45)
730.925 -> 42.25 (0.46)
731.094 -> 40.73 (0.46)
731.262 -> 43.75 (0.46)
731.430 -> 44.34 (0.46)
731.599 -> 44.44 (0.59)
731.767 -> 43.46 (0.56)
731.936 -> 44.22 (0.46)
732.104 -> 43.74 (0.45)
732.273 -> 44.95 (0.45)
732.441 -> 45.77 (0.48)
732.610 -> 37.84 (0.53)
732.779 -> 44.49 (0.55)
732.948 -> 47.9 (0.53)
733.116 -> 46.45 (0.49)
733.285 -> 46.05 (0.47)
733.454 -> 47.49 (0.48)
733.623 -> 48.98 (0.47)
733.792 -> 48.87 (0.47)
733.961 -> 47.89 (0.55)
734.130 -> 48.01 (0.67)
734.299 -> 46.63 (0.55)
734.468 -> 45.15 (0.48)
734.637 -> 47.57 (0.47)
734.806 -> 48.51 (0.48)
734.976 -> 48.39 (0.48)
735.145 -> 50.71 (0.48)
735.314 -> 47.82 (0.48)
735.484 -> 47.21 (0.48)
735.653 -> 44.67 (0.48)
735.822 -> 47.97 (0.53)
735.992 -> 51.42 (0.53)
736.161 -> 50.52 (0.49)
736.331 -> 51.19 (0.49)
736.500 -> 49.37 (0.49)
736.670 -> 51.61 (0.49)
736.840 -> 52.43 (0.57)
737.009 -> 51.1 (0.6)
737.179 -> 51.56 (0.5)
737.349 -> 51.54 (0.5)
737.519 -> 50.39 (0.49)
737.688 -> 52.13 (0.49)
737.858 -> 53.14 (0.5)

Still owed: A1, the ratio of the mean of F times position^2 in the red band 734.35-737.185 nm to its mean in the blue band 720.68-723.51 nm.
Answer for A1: 2.07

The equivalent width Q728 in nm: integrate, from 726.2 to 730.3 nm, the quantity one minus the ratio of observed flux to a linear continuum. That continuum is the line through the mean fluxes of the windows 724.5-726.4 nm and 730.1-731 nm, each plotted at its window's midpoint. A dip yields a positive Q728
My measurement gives 0.102 nm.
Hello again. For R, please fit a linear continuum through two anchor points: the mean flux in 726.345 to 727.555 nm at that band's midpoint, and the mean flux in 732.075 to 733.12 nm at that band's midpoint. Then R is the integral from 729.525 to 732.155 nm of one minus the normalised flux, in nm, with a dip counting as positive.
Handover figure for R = -0.06 nm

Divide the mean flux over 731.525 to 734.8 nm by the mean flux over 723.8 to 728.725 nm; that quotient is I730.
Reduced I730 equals 1.4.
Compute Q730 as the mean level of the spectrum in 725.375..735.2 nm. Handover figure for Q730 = 40.5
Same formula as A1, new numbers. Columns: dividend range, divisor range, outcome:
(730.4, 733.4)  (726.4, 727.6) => 1.30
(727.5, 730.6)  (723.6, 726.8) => 1.22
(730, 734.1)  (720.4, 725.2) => 1.74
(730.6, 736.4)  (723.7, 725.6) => 1.59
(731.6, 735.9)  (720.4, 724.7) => 1.88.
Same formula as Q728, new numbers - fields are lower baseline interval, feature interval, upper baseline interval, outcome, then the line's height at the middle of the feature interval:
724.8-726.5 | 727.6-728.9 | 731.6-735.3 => 0.057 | 37.2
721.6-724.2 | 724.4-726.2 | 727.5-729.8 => -0.042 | 30.7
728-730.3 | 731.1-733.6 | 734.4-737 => -0.068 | 43.4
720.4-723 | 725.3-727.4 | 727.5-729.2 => -0.059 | 32.4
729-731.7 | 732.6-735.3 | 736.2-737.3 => -0.028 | 46.7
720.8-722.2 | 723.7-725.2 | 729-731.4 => -0.013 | 29.2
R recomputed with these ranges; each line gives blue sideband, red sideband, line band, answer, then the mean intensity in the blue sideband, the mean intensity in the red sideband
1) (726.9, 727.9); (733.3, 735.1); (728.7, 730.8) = -0.06 nm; 33.8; 47.7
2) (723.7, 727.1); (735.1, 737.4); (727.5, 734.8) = -0.12 nm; 31.5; 49.9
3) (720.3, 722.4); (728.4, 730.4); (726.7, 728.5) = 0.05 nm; 23.1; 38.8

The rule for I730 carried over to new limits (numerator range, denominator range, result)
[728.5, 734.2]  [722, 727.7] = 1.41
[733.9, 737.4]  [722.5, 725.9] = 1.70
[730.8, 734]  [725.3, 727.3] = 1.35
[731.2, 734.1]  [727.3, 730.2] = 1.22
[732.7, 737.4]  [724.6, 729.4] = 1.42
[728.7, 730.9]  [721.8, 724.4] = 1.49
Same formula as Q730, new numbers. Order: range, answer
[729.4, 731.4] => 41.1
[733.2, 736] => 47.7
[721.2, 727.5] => 29.3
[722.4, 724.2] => 27.1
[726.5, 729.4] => 35.4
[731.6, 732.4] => 44.3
